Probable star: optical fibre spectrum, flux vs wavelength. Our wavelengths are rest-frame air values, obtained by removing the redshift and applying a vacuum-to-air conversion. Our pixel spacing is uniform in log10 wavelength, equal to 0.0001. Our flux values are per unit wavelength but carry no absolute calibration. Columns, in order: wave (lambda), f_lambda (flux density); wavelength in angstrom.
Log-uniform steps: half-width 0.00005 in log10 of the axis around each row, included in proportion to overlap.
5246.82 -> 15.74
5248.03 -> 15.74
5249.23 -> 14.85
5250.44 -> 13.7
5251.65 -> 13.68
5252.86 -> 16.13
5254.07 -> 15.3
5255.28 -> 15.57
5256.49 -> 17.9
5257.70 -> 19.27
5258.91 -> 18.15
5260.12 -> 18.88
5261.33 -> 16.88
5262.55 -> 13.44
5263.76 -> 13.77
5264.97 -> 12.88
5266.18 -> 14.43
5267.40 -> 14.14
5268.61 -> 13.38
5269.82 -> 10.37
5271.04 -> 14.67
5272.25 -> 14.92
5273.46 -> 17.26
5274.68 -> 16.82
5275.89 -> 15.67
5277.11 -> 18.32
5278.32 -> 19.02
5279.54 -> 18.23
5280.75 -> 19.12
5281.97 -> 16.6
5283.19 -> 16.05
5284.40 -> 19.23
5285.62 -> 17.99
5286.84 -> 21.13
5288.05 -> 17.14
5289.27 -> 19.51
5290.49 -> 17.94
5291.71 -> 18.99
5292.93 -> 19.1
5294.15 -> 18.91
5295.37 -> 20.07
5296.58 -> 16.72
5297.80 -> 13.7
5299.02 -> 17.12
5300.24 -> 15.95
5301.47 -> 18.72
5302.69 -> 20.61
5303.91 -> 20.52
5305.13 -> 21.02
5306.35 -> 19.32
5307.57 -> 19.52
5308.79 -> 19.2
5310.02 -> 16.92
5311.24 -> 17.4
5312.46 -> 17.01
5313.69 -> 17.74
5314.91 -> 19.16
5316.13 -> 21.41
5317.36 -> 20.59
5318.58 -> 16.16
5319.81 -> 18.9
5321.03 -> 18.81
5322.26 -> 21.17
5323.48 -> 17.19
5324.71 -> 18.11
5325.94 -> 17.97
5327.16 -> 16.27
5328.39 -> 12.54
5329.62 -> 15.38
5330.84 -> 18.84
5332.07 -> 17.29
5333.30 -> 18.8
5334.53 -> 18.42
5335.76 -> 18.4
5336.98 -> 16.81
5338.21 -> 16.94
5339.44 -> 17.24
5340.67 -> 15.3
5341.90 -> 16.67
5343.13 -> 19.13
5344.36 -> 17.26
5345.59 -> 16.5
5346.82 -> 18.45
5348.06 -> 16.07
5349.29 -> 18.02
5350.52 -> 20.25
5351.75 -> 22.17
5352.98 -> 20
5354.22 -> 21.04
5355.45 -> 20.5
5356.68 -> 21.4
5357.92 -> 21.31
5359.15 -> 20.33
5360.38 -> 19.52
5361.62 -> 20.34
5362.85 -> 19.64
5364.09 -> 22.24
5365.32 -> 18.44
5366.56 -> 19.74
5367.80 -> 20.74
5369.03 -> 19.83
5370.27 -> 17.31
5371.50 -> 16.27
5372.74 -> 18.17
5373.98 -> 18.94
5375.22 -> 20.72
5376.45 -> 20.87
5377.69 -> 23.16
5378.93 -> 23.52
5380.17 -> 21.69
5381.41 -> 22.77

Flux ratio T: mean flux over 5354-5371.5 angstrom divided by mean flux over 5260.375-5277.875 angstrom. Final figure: 1.3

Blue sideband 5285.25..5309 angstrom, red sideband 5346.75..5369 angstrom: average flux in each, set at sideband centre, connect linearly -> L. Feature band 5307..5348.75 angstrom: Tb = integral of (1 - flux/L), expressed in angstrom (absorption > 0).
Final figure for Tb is 3.45 angstrom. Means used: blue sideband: 18.7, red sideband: 20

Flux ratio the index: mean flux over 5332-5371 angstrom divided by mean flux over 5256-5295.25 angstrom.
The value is 1.1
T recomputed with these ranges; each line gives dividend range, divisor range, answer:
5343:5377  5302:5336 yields 1.06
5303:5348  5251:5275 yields 1.17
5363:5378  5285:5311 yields 1.06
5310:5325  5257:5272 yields 1.24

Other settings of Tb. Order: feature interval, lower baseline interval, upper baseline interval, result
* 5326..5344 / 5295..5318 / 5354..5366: 2.3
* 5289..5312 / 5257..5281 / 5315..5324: -0.6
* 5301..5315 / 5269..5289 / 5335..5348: -1.5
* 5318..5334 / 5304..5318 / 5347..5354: 1.4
